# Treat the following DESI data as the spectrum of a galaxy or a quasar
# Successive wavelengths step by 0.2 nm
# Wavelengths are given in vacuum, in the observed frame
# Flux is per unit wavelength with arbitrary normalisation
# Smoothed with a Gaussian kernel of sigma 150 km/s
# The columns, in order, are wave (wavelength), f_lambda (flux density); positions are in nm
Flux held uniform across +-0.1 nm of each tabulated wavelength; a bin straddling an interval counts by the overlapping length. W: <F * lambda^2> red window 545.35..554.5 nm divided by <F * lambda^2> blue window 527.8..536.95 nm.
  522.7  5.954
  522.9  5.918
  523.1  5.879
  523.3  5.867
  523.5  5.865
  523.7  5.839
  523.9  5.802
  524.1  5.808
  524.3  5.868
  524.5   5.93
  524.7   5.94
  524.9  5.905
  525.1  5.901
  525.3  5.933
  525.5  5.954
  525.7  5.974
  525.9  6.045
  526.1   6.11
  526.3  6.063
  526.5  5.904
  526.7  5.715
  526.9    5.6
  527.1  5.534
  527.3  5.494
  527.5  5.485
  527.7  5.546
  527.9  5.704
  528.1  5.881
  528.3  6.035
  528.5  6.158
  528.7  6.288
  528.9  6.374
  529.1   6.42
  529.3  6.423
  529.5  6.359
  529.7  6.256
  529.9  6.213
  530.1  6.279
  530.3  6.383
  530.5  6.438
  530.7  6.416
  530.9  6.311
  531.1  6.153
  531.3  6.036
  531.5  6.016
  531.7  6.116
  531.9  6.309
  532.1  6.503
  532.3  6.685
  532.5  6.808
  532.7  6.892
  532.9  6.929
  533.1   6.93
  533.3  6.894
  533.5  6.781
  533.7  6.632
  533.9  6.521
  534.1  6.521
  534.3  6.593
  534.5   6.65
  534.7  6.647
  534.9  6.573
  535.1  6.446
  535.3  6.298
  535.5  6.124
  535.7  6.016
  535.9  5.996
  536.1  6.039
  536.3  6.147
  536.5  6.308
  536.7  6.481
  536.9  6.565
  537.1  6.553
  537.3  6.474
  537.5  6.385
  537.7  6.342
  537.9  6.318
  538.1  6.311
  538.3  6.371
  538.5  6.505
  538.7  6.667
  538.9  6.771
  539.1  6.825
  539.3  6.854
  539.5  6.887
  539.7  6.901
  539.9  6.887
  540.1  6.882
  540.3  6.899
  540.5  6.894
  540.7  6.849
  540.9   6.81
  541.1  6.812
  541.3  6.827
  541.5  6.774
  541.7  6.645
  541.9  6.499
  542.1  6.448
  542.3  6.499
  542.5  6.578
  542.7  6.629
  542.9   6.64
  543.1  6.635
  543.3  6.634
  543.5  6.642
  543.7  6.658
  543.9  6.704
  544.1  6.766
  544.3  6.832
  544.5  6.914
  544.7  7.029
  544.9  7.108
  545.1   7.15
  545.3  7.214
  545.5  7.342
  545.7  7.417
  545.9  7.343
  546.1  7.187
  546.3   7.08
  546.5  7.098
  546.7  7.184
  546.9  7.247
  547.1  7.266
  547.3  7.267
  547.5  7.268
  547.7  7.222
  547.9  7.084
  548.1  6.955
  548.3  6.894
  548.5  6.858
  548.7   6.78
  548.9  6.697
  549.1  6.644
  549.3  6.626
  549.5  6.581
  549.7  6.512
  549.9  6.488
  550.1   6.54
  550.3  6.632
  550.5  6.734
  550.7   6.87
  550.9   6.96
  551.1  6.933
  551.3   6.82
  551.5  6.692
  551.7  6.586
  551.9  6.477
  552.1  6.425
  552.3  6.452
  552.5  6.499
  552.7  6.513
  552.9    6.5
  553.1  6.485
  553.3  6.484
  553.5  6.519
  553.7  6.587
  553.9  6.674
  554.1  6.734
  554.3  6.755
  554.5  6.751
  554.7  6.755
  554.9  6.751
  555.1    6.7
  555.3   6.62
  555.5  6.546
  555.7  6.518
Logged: 1.1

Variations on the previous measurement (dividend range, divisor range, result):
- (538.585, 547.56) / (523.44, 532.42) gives 1.21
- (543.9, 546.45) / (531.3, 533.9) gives 1.13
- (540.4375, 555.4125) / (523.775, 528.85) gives 1.25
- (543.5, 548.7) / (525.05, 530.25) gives 1.26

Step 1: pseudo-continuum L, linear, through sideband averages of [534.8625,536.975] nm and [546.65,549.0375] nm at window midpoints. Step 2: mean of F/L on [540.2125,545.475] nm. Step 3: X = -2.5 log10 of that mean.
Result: -0.01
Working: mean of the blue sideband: 6.26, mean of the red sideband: 7.05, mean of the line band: 6.78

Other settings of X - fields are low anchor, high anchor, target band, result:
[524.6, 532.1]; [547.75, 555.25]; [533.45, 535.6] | -0.05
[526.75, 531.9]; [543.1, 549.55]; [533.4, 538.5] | 0.00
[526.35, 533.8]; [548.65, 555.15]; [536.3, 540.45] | -0.04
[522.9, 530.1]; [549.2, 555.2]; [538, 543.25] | -0.06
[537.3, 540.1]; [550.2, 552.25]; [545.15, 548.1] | -0.09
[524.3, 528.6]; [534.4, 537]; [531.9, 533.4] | -0.10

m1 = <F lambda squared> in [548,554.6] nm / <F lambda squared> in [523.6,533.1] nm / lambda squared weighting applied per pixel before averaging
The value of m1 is 1.19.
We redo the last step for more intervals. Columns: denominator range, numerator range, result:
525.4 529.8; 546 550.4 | 1.25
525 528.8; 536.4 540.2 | 1.17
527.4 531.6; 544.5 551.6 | 1.21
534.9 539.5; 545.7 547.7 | 1.17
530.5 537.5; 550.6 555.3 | 1.11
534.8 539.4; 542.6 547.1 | 1.12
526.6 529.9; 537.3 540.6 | 1.16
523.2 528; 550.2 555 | 1.26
